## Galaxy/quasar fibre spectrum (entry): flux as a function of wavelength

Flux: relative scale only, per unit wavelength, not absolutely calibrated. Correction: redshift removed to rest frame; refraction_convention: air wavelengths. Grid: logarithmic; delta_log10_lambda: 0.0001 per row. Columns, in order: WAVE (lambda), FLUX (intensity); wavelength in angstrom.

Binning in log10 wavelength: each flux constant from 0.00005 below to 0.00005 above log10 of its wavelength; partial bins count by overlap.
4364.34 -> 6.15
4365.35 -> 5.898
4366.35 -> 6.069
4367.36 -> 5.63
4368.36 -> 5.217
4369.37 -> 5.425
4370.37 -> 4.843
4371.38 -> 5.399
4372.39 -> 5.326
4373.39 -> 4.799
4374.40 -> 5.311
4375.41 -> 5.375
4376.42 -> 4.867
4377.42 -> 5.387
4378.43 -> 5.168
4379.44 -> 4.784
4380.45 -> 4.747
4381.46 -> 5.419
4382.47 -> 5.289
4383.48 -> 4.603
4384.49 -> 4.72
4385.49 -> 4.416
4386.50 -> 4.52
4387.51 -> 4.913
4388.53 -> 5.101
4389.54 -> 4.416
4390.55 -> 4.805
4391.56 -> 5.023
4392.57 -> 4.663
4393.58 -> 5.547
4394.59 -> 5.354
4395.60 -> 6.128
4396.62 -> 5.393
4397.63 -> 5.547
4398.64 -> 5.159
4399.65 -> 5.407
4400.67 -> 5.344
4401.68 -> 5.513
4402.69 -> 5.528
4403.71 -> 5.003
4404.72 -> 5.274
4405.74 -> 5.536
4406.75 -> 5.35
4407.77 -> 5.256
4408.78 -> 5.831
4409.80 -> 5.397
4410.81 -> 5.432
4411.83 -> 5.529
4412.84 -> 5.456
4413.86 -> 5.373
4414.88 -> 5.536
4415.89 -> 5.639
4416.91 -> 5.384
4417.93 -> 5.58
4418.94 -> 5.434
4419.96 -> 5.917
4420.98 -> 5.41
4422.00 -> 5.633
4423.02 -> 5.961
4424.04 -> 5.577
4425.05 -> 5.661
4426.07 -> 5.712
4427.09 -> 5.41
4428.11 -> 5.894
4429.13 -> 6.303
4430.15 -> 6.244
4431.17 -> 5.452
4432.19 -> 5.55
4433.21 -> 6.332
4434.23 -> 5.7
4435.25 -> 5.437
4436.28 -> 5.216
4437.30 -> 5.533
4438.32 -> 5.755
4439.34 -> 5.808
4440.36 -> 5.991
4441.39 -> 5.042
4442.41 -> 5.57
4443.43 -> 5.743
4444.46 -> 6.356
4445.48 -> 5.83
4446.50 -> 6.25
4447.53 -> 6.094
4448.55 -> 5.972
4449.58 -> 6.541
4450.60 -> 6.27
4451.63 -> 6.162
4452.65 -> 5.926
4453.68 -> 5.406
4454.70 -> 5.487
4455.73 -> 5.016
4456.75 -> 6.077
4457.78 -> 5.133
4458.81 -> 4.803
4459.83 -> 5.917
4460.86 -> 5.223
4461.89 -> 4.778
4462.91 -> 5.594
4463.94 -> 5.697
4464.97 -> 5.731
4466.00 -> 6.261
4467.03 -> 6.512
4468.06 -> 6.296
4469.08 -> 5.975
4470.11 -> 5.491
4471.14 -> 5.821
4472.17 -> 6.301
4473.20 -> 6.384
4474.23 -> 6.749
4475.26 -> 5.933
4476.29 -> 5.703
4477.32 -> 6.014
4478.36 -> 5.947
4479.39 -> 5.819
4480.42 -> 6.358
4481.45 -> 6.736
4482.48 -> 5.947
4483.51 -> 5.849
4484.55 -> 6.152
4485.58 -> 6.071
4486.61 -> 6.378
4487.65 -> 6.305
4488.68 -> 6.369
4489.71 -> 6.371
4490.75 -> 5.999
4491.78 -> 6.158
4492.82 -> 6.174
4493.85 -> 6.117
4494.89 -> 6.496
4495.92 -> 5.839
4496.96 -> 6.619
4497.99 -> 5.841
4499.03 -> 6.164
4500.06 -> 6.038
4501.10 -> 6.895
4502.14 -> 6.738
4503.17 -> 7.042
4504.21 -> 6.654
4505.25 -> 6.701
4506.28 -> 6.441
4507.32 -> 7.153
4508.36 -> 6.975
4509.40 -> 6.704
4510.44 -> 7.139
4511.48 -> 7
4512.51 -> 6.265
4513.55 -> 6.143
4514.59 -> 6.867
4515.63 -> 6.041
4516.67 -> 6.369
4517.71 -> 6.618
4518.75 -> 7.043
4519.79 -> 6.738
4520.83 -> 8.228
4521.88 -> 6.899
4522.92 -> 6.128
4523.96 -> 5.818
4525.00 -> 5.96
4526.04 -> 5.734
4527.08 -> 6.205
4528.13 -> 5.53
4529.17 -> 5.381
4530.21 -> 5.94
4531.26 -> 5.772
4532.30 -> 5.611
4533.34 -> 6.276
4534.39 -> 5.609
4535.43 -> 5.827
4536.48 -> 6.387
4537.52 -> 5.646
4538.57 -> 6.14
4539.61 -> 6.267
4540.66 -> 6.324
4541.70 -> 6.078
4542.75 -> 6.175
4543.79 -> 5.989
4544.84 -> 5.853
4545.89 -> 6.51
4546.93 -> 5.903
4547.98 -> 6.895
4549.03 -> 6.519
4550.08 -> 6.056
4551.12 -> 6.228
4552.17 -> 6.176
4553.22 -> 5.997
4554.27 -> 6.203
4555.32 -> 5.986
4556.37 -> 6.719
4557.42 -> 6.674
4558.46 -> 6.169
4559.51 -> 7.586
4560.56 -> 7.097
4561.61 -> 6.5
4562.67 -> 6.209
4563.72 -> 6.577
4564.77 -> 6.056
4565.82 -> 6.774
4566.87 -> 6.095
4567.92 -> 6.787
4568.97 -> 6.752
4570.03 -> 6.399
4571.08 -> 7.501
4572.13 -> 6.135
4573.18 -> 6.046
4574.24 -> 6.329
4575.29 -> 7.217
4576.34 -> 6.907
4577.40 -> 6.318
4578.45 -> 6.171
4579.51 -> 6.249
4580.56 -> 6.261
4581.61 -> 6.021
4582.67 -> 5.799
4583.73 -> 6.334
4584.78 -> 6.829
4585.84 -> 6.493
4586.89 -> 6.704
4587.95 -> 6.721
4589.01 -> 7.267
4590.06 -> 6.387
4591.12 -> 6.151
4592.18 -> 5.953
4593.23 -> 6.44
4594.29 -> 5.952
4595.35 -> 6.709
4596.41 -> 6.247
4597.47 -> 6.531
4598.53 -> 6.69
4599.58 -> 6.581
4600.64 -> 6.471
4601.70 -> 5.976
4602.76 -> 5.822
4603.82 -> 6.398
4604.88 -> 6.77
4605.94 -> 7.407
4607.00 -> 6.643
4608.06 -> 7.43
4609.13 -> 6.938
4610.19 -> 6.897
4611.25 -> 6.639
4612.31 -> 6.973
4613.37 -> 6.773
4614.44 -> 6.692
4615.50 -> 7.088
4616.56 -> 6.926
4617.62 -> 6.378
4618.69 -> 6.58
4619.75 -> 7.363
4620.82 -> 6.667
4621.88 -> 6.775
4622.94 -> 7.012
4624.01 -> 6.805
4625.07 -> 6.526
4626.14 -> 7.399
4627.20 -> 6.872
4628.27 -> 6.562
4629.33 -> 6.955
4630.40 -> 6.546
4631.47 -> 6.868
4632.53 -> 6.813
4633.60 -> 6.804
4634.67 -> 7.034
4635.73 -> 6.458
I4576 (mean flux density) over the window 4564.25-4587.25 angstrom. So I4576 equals 6.46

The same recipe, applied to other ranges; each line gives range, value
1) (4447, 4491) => 5.94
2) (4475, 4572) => 6.33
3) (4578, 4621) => 6.57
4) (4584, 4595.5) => 6.5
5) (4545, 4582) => 6.45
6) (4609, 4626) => 6.83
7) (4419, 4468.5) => 5.75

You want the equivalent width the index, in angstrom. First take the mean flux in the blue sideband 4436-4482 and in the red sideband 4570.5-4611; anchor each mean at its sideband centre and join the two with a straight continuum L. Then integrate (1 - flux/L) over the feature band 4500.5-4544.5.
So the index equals -1.4 angstrom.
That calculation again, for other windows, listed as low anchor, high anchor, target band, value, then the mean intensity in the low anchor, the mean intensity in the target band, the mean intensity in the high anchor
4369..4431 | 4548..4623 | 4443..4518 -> -3.7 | 5.33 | 6.15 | 6.55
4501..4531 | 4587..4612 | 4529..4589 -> 1.9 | 6.52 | 6.33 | 6.57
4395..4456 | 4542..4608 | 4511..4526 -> -1.0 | 5.66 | 6.55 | 6.45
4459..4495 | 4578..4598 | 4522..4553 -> 0.9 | 6.03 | 6.04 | 6.38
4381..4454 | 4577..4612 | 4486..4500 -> -0.6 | 5.52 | 6.21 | 6.5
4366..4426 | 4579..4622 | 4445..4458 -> -0.5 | 5.3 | 5.88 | 6.58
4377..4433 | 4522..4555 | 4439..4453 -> -1.0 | 5.36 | 5.97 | 6.05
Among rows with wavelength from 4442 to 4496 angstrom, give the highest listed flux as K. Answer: 6.749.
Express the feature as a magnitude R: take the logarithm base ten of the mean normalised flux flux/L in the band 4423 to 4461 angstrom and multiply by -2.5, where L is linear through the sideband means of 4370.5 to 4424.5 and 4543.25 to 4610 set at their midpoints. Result -0.03 mag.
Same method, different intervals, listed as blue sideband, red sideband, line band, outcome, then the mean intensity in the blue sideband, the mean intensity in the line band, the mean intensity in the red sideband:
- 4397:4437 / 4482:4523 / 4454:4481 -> 0.06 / 5.56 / 5.81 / 6.5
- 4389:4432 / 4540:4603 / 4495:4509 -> -0.09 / 5.48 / 6.55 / 6.41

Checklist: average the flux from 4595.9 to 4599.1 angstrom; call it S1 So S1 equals 6.5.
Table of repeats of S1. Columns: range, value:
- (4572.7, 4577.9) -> 6.56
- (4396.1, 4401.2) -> 5.37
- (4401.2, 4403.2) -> 5.52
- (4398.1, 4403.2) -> 5.39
